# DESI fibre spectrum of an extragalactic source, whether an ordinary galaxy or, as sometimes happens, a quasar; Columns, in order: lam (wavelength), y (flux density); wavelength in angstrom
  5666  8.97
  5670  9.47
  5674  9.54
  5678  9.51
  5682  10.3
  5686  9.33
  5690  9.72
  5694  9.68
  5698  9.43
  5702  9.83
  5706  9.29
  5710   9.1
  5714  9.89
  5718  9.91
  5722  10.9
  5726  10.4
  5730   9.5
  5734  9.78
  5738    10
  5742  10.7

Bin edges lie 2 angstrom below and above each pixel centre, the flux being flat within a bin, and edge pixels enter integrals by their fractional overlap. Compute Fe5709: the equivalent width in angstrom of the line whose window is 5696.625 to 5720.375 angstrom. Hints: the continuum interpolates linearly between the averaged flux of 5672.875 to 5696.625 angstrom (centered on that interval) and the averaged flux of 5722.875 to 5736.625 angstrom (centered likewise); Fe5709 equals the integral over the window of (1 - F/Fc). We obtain 0.6 angstrom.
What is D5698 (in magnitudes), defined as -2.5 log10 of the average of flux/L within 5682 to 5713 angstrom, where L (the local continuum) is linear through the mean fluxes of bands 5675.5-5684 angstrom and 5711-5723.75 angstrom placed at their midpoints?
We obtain 0.05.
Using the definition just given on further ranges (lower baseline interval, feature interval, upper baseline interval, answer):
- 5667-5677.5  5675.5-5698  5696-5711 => -0.03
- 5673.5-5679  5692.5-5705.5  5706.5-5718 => -0.01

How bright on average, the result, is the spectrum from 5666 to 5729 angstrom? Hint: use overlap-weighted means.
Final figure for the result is 9.72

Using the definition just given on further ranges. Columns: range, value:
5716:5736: 10.1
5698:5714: 9.47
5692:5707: 9.58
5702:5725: 9.84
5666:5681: 9.49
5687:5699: 9.6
